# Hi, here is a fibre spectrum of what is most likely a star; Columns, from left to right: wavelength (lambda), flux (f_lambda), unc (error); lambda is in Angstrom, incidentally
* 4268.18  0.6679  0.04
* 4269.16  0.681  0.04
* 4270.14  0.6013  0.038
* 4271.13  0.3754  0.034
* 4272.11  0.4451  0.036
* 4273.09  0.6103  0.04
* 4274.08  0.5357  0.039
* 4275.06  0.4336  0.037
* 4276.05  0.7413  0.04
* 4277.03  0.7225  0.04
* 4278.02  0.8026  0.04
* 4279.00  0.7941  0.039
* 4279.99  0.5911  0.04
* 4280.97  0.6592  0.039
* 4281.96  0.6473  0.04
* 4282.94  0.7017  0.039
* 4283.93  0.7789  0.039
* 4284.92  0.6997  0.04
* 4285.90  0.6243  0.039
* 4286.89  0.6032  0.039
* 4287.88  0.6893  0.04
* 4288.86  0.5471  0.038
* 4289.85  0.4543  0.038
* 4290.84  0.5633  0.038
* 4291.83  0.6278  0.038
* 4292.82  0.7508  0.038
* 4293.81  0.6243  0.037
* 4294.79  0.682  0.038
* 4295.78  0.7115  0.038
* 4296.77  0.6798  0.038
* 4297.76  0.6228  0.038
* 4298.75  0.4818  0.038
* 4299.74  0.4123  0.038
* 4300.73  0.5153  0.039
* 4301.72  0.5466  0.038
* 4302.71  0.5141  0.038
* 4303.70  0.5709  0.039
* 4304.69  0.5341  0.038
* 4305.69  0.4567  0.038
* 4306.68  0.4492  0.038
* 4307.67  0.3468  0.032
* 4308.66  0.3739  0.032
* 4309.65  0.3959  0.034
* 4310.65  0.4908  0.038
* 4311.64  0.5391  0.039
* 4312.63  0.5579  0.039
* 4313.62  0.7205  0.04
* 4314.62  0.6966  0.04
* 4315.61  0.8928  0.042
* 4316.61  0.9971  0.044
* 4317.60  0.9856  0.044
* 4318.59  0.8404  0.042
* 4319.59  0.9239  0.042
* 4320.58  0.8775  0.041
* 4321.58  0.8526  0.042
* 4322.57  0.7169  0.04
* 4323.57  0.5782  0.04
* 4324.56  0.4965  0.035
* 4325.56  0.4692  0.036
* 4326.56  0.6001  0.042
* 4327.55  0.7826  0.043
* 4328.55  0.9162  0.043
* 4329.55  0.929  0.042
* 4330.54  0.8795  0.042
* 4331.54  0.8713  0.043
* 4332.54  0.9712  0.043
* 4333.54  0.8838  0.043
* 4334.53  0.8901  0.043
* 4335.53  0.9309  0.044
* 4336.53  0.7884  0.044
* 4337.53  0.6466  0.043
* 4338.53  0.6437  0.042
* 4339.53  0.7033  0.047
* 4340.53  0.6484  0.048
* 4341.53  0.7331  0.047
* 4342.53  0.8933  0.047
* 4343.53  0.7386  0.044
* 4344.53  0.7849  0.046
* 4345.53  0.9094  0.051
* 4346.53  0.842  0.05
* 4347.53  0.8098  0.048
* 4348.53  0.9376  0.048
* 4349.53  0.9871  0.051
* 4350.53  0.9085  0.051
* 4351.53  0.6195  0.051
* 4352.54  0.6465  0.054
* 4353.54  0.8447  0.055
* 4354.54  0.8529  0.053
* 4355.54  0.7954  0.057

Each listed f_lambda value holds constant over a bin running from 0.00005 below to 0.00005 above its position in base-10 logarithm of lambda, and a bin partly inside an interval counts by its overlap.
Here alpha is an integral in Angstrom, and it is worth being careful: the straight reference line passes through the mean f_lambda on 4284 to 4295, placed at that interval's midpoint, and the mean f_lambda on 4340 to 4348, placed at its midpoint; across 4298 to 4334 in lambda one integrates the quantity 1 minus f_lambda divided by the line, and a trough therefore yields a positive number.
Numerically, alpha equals 2.33 Angstrom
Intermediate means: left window 0.629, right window 0.795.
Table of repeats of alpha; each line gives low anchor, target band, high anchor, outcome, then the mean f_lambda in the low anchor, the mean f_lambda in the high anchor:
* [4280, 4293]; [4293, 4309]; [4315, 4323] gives 4.4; 0.638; 0.885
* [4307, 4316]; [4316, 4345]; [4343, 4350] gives -3.5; 0.551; 0.859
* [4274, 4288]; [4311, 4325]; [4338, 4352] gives -0.3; 0.672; 0.798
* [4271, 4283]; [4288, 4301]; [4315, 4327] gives 1.7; 0.625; 0.769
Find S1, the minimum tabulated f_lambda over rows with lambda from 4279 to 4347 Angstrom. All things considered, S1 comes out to 0.3468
